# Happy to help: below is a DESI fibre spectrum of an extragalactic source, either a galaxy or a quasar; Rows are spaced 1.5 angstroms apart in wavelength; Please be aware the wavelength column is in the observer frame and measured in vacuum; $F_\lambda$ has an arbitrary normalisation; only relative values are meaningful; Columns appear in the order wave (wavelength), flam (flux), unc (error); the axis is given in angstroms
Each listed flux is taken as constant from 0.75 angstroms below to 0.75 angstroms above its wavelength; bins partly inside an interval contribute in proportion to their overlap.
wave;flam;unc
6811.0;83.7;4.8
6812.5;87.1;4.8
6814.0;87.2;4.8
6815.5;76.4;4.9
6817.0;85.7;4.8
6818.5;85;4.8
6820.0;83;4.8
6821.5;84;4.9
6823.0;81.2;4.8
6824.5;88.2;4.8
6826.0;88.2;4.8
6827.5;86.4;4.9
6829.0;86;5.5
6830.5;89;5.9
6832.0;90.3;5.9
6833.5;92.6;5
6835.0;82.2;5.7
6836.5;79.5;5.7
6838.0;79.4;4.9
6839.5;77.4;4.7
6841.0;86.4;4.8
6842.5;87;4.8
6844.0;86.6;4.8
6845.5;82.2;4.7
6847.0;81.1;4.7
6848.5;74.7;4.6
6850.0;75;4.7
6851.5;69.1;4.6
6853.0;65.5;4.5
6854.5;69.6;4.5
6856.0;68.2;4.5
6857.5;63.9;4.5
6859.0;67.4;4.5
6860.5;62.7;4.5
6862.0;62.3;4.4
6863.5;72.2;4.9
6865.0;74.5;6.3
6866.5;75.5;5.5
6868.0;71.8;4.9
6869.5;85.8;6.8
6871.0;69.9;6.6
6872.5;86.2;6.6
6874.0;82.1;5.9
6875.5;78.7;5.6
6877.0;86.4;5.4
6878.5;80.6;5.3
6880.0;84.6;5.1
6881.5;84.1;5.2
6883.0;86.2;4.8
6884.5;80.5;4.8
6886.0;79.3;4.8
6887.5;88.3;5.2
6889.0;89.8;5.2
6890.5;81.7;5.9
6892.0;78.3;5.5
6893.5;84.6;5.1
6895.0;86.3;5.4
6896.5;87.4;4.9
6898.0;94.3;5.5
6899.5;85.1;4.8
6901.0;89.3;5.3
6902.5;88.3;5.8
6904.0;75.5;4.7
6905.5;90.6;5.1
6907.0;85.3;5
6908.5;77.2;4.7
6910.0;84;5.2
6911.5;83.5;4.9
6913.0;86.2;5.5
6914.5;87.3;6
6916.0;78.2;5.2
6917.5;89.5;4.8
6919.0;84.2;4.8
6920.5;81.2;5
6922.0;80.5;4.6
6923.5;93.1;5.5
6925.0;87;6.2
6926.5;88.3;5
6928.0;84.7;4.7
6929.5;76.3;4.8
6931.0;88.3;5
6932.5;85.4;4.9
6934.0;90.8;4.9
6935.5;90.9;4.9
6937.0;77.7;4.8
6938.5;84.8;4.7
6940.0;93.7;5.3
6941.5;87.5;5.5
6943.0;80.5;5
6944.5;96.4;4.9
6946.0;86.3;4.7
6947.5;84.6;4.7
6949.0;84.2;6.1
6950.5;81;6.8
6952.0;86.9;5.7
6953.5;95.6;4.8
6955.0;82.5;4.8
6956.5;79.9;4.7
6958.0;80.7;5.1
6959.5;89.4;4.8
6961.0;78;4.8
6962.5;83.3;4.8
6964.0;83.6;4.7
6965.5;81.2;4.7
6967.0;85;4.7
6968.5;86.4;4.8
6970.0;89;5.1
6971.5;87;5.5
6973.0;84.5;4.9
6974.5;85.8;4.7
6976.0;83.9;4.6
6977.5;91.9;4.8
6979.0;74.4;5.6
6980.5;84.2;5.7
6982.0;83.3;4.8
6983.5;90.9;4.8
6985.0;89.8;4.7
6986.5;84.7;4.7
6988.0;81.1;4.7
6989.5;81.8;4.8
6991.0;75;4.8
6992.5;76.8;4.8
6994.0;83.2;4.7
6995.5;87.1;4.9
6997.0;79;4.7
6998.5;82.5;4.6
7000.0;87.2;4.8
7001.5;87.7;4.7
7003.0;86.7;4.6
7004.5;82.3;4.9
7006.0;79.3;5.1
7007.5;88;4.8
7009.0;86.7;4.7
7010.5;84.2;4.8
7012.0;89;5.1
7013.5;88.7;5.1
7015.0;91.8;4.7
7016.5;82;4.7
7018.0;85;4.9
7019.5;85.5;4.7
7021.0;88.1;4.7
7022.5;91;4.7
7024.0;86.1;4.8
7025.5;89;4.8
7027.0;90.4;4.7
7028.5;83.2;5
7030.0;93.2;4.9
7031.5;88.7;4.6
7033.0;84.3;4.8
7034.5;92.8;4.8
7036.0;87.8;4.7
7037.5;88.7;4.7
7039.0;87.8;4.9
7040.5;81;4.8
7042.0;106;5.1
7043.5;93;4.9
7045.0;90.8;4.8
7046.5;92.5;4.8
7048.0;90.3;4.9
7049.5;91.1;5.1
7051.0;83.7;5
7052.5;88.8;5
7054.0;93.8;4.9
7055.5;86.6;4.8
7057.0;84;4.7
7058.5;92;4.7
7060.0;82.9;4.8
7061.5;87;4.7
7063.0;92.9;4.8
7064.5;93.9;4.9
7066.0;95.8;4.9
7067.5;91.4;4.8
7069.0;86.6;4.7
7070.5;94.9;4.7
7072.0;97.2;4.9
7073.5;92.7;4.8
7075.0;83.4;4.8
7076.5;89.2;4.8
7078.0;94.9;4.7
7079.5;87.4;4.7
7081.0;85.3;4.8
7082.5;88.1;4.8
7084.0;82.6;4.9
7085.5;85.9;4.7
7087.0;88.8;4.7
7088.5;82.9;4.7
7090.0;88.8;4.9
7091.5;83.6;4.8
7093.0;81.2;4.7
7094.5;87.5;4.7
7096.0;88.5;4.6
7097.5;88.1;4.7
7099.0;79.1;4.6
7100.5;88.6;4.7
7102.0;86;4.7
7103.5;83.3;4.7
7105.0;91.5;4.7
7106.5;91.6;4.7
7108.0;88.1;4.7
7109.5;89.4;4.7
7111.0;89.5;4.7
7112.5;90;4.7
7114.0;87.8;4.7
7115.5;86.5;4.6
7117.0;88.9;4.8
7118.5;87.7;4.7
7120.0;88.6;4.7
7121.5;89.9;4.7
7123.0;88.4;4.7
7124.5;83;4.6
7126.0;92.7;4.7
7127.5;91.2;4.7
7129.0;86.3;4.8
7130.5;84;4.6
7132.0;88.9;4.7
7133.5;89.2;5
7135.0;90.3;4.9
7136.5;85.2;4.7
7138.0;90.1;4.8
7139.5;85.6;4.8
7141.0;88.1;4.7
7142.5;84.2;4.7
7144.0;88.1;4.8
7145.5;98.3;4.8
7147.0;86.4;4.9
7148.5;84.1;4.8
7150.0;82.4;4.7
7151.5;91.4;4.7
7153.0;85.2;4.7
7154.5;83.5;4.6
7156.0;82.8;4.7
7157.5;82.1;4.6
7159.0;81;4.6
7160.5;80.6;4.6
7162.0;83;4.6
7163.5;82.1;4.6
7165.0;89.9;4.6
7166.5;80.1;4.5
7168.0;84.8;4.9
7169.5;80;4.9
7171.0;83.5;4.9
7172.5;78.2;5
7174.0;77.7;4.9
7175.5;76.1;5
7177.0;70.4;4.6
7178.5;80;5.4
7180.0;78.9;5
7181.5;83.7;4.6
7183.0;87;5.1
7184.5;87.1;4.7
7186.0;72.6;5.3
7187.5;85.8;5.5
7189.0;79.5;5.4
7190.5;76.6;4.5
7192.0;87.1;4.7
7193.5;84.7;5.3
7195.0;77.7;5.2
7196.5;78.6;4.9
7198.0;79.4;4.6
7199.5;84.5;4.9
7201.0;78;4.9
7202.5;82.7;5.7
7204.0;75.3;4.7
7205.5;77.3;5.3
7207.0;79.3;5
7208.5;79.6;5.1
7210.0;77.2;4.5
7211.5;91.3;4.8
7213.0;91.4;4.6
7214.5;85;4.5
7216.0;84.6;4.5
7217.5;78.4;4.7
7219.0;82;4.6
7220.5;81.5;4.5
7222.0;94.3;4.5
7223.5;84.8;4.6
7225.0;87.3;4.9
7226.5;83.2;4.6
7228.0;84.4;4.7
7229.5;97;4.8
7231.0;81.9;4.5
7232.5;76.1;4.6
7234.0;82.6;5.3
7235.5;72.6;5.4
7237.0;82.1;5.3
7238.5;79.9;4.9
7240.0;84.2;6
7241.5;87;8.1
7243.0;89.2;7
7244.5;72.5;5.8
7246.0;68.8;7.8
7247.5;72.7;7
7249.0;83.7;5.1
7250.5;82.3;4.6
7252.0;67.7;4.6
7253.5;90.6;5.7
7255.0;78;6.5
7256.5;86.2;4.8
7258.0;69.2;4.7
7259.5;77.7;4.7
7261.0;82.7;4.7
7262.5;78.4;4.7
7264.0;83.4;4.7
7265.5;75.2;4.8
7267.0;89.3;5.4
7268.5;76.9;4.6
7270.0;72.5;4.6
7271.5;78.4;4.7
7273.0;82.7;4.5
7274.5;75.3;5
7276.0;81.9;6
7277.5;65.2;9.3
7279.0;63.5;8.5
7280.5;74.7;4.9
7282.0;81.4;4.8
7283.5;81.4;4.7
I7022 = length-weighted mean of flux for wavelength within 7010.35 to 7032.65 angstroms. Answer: 87.8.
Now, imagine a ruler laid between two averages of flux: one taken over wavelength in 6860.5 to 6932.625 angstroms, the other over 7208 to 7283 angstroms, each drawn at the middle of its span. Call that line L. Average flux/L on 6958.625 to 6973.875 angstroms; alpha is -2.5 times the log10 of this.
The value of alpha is -0.032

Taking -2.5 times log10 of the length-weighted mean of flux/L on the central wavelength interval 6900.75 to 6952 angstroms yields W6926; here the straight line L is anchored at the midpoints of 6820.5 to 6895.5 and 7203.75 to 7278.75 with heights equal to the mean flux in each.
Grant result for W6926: -0.07 mag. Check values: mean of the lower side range 79.9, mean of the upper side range 80.7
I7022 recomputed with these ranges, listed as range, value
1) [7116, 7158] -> 87.4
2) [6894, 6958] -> 85.7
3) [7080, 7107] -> 86.2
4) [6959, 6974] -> 84.7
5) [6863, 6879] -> 78.6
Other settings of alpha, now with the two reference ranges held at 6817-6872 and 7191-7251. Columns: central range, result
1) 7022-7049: -0.121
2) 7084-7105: -0.063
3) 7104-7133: -0.096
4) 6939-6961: -0.086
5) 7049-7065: -0.105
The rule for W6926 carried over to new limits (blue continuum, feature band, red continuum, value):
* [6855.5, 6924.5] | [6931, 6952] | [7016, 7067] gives -0.033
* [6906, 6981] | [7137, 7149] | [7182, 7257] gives -0.069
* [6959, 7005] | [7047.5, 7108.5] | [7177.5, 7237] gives -0.063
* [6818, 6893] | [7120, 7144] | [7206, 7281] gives -0.097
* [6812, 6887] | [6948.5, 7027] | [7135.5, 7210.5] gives -0.052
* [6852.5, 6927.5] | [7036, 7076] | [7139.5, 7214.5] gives -0.107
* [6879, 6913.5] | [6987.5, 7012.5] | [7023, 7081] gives 0.061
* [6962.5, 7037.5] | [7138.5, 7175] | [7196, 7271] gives -0.021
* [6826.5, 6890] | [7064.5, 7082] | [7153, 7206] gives -0.134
